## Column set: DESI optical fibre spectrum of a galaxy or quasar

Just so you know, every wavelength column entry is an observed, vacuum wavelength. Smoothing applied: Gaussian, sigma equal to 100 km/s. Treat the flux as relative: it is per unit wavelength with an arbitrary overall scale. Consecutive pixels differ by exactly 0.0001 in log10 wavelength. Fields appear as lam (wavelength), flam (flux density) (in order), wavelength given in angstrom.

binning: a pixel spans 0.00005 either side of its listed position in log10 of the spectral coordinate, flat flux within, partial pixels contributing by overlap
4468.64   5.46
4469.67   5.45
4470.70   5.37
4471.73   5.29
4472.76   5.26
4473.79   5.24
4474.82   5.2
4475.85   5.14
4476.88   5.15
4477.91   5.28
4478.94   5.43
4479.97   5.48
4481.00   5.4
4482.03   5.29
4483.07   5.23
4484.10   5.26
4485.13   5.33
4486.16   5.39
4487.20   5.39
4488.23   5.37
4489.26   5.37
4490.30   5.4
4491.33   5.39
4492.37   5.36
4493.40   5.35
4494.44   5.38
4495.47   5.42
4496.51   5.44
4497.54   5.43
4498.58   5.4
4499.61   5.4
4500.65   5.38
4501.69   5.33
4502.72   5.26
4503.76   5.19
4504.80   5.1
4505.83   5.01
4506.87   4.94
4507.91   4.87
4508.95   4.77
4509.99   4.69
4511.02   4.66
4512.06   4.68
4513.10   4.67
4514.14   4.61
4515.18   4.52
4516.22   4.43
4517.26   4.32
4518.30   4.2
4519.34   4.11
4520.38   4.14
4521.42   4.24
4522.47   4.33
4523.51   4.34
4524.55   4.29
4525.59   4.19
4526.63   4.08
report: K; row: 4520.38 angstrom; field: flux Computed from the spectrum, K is 4.14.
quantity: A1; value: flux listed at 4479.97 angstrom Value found 5.48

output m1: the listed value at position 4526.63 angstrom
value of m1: 4.08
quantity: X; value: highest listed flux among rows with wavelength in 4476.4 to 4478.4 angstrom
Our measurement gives 5.28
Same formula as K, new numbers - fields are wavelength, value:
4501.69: 5.33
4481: 5.4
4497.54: 5.43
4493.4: 5.35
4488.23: 5.37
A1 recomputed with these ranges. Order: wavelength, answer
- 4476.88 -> 5.15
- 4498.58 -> 5.4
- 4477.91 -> 5.28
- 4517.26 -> 4.32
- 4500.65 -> 5.38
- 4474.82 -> 5.2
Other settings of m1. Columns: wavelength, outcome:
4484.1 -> 5.26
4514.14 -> 4.61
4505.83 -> 5.01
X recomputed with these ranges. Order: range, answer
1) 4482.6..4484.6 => 5.26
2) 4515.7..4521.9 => 4.43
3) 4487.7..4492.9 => 5.4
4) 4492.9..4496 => 5.42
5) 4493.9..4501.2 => 5.44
